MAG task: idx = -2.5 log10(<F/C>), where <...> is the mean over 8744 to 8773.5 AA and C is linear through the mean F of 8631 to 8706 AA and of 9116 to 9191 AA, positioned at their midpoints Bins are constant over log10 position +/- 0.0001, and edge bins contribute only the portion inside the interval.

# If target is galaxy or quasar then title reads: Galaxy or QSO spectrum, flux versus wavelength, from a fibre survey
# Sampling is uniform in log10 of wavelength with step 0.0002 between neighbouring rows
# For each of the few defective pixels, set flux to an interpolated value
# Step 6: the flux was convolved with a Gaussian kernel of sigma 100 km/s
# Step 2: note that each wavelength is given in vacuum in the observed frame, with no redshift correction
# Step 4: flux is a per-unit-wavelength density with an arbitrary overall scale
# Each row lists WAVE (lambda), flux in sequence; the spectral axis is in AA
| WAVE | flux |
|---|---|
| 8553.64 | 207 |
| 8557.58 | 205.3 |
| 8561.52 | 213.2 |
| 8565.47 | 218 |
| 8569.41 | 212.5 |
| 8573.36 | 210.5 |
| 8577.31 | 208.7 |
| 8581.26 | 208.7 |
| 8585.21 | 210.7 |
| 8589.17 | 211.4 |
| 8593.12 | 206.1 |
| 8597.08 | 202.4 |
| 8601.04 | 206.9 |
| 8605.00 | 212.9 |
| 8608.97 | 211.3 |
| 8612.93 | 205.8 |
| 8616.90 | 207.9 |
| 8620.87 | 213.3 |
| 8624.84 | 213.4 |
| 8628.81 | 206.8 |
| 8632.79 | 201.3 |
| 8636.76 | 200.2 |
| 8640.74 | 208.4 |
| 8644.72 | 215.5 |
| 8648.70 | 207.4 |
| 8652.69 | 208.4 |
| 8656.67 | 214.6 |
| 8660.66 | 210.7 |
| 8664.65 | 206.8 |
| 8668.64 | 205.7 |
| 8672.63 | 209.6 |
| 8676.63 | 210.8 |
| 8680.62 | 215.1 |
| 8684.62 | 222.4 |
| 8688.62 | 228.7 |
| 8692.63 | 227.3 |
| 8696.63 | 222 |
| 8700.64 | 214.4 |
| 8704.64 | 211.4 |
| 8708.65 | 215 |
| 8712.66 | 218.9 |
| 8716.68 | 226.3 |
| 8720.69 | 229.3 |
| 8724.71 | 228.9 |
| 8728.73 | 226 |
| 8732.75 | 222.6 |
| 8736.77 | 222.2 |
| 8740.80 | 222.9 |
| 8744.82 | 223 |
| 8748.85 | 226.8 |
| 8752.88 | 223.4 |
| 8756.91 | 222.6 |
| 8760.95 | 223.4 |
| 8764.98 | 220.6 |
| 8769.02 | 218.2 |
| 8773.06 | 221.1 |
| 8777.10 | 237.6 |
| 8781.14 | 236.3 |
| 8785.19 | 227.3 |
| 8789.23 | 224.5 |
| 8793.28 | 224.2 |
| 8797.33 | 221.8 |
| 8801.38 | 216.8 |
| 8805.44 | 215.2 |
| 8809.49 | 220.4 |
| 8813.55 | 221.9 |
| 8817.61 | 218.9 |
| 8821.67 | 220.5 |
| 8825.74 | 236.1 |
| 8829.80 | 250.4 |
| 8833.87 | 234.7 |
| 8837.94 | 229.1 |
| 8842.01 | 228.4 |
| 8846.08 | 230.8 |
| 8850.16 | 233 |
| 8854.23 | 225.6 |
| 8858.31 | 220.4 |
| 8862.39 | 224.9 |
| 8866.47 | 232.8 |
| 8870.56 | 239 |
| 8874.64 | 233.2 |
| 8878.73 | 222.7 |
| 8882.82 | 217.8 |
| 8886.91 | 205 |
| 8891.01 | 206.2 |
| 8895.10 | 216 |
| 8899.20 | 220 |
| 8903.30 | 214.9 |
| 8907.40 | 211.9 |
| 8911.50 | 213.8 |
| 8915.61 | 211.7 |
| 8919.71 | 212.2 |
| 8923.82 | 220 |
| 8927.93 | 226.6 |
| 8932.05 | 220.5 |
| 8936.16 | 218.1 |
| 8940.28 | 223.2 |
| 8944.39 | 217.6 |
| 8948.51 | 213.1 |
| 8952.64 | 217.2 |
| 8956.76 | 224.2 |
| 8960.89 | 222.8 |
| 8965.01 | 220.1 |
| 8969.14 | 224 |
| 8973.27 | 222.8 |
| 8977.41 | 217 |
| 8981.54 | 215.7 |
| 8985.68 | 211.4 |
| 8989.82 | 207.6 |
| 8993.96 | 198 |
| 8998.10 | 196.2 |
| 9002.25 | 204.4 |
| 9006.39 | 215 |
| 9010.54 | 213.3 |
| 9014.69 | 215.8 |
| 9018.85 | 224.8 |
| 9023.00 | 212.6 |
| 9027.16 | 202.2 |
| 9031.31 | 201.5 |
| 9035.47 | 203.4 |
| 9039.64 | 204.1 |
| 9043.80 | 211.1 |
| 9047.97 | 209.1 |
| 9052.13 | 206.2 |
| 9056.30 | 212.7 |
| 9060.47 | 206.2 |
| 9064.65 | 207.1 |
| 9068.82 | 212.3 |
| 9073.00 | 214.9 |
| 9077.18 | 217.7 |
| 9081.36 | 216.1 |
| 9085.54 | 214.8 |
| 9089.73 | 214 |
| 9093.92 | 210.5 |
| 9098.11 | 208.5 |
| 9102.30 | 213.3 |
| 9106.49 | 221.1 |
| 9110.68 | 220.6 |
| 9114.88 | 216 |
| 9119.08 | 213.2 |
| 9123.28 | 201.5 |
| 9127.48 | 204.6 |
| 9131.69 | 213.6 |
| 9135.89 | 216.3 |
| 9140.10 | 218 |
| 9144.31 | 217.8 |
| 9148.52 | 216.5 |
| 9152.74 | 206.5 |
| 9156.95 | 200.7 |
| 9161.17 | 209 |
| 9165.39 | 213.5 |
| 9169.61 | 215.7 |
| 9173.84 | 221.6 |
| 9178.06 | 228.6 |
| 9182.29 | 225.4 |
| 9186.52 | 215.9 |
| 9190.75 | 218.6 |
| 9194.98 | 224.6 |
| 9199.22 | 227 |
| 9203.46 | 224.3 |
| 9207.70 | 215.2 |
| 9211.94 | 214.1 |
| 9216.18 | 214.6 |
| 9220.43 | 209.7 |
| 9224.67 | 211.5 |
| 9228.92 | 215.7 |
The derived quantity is -0.05 mag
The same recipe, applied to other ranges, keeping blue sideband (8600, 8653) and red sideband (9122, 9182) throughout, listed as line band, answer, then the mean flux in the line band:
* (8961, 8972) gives -0.05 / 222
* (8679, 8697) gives -0.07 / 223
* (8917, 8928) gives -0.03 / 218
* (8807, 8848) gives -0.09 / 229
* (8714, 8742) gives -0.08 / 225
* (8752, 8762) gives -0.07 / 223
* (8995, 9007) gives 0.05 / 203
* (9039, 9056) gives 0.02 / 209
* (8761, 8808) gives -0.07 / 224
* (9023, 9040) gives 0.05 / 204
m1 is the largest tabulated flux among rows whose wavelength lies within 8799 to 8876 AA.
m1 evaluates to 250.4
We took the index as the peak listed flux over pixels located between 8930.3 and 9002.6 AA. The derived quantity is 224.2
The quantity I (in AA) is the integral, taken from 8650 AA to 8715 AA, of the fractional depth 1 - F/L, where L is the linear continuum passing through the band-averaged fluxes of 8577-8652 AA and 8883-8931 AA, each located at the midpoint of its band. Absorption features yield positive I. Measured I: -1.6 AA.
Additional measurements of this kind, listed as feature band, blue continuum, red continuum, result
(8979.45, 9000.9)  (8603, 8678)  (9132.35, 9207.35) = 0.9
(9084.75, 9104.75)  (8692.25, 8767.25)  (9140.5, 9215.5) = 0.6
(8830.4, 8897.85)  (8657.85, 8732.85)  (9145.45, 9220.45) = -2.3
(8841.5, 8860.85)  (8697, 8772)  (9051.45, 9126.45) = -0.8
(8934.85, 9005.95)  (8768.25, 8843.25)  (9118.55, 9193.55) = 1.9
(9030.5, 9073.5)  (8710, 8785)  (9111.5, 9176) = 1.5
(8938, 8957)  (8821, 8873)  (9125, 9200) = 0.7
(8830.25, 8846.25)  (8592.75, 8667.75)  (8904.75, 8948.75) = -1.3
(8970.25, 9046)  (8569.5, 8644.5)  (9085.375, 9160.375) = 0.6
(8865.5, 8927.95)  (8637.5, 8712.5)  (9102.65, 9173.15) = -1.5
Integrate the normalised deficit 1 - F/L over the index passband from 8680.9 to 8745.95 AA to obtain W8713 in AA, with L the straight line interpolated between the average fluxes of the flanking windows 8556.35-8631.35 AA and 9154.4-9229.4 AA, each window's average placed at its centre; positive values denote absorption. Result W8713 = -3.45 AA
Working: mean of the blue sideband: 210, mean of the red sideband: 217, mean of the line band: 222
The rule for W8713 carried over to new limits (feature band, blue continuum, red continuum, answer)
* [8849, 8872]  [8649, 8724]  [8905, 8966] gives -1.18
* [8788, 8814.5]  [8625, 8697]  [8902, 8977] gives -0.63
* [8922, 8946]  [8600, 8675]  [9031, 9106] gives -1.26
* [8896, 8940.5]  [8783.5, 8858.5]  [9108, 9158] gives 0.97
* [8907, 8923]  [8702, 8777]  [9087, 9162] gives 0.36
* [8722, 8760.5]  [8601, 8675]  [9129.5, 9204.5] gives -2.53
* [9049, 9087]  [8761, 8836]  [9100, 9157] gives 0.65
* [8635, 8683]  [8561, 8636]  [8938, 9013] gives 0.14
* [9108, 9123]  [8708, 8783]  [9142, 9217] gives 0.23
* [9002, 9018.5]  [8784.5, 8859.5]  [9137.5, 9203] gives 0.54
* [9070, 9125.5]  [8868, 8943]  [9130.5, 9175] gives 0.15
